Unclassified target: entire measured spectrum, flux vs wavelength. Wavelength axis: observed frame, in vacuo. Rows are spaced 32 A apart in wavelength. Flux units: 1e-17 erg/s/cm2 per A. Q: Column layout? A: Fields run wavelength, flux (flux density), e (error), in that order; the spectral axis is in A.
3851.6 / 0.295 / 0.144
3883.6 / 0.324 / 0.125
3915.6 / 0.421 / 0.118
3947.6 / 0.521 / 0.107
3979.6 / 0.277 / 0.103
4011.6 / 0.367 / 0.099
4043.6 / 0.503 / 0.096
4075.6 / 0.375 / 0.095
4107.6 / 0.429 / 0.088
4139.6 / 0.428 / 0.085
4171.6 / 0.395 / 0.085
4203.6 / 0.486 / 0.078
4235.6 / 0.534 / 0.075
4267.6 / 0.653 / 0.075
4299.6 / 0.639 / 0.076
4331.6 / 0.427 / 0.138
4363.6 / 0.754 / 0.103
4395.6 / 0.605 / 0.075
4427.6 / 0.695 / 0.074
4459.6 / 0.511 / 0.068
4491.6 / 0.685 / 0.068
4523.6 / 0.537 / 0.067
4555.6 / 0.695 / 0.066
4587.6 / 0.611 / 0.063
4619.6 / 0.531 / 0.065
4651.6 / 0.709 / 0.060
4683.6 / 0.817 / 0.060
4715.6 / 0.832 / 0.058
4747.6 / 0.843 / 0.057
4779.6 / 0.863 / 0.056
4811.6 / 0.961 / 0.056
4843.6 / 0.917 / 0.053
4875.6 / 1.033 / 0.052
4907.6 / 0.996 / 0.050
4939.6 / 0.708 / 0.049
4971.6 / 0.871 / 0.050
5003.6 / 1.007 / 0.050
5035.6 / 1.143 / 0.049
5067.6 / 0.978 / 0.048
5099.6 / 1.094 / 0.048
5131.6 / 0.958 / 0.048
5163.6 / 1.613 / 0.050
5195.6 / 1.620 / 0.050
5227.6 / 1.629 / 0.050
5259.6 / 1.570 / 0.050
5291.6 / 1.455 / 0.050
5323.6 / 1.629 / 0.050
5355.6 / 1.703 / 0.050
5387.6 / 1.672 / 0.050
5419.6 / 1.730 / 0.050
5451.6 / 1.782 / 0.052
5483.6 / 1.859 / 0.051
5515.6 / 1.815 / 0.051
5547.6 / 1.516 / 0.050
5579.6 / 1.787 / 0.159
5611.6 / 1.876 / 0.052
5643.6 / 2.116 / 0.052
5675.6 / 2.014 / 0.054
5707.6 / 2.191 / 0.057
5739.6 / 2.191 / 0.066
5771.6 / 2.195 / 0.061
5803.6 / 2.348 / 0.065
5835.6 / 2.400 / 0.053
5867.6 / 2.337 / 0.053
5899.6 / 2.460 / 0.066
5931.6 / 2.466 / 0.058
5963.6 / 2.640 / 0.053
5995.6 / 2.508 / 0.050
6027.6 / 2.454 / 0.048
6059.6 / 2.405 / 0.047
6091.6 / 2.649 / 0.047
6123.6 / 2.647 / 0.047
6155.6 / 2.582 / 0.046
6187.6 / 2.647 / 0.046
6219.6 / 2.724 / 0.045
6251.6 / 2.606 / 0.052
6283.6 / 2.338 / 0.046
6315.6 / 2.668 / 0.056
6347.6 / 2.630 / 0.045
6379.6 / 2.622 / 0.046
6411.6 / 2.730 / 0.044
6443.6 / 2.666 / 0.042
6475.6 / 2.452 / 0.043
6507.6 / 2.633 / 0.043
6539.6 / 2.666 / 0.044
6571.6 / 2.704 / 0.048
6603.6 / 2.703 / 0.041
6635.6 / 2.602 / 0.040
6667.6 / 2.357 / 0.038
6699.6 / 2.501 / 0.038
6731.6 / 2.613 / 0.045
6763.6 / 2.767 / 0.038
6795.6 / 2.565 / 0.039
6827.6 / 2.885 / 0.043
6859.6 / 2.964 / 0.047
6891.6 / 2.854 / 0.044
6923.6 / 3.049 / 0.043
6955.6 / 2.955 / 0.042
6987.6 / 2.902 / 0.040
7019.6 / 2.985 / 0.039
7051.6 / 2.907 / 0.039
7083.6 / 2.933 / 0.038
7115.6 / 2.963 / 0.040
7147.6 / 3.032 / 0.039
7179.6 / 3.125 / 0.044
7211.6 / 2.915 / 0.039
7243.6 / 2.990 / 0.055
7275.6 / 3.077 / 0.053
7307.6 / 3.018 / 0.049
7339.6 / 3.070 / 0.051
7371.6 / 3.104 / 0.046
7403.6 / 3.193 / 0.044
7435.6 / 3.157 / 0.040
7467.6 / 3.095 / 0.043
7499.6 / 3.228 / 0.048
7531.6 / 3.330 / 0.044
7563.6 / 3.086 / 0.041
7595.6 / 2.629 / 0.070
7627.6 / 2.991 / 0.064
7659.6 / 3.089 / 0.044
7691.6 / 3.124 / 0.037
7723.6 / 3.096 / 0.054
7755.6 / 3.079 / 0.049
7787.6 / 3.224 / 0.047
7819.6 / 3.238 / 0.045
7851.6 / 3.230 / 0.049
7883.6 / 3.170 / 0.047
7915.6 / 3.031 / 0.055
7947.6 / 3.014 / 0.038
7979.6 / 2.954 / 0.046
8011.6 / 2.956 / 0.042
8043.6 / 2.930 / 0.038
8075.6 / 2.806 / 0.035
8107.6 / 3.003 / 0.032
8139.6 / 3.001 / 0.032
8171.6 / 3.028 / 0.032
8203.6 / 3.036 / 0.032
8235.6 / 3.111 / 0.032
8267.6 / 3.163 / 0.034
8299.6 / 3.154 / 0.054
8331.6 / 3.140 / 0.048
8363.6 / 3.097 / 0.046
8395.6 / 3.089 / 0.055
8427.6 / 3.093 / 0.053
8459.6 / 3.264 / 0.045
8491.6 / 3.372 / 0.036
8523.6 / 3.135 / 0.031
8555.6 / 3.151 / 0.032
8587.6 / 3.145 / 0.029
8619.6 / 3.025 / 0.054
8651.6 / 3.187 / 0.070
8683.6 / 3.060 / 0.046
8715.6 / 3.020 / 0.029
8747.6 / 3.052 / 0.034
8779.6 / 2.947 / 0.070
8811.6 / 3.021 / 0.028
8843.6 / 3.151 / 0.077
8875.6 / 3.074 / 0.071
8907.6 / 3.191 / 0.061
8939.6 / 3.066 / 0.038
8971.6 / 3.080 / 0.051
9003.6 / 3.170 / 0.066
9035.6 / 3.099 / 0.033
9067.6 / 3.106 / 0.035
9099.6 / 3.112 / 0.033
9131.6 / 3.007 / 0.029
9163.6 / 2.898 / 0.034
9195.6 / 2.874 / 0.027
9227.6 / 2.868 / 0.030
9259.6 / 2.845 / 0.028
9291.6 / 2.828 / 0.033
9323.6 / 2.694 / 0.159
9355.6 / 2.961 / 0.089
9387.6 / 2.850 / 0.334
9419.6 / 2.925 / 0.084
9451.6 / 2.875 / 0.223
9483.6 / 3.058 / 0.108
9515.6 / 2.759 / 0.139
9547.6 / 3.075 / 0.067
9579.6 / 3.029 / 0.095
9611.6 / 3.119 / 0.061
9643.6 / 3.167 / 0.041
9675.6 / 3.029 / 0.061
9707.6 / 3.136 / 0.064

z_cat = 0.29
